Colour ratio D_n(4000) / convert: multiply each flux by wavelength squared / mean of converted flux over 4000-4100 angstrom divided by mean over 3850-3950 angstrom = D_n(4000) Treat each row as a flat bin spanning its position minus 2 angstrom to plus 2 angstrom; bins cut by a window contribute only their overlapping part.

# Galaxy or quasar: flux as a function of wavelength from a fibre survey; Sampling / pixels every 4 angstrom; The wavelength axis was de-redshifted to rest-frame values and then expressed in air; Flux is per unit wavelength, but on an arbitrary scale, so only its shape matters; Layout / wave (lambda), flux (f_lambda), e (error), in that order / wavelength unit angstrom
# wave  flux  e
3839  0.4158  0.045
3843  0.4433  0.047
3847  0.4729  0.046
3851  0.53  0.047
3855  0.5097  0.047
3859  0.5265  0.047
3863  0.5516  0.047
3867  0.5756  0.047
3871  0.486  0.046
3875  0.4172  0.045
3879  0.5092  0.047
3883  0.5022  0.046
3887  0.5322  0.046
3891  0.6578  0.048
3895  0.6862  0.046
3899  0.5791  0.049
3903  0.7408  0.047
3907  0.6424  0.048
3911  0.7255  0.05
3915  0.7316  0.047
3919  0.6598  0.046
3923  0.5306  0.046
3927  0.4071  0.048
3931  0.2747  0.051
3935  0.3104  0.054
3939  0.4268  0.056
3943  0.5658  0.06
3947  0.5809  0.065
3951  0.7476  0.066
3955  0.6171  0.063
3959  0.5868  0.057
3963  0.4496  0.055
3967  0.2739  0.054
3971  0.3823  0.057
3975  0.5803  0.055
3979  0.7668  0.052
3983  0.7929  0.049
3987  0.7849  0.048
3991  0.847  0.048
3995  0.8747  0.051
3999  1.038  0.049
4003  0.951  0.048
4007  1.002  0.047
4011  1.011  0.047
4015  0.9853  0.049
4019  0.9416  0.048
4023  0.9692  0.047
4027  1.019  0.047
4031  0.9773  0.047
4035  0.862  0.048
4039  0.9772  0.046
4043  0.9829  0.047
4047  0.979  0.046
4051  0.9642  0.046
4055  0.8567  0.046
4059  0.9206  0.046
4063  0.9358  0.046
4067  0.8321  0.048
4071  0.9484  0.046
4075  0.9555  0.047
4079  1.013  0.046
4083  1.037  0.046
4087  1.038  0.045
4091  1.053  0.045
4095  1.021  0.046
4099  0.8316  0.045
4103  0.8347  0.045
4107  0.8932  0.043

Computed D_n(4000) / 1.9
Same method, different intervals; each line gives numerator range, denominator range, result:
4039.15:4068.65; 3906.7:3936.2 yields 1.86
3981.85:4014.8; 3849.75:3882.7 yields 1.92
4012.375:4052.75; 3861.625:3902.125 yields 1.88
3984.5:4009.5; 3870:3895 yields 1.82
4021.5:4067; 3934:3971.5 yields 1.96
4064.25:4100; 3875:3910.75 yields 1.78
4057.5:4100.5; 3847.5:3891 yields 2.06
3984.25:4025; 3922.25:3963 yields 1.93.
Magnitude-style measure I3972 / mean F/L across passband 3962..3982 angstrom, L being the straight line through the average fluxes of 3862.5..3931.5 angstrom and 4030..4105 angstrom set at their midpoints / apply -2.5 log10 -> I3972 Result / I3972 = 0.41 mag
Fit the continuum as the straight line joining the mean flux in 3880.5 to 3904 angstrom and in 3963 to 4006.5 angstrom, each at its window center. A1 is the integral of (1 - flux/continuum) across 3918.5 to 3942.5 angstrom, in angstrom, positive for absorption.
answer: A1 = 8.3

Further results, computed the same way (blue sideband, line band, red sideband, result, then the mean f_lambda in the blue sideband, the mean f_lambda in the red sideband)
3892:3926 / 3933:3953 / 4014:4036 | 5.94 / 0.654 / 0.962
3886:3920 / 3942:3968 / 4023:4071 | 7.03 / 0.666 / 0.939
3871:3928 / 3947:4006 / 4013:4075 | 6.97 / 0.594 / 0.944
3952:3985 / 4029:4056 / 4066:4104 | -4.31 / 0.562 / 0.963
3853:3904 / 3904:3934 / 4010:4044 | 4.39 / 0.556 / 0.968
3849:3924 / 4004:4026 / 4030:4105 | -3.65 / 0.585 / 0.948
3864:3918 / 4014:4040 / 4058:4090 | -2.70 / 0.599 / 0.964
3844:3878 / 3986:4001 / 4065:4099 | -1.96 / 0.507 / 0.978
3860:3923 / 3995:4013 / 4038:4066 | -3.21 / 0.596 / 0.94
